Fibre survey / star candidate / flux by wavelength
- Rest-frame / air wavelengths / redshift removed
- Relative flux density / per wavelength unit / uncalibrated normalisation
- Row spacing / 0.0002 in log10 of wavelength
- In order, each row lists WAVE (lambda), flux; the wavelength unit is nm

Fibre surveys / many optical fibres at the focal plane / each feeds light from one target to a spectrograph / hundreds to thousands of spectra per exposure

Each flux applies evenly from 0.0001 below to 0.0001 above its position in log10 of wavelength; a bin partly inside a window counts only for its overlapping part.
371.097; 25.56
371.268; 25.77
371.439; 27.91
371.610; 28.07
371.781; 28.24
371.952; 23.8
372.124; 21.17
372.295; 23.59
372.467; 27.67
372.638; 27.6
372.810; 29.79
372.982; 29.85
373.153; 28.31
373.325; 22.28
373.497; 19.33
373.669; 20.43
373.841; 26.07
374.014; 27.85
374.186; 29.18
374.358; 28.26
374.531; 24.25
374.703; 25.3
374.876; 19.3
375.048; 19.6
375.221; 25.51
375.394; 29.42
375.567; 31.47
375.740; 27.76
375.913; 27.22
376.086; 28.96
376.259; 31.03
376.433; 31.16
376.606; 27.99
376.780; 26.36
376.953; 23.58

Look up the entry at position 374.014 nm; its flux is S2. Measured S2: 27.85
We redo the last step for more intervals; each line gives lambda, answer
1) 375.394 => 29.42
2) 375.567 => 31.47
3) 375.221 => 25.51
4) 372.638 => 27.6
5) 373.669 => 20.43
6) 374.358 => 28.26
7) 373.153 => 28.31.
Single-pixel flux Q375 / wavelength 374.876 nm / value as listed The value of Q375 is 19.3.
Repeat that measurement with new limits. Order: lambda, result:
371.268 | 25.77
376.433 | 31.16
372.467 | 27.67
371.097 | 25.56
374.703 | 25.3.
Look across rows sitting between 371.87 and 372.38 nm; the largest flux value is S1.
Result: 23.8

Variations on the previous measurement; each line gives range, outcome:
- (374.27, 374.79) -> 28.26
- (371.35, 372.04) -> 28.24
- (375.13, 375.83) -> 31.47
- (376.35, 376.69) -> 31.16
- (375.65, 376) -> 27.76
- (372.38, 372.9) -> 29.79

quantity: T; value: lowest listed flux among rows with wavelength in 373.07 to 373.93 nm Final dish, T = 19.33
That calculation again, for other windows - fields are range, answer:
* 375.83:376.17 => 27.22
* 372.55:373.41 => 22.28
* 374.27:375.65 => 19.3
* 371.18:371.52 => 25.77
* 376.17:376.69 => 27.99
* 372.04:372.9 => 21.17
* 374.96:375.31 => 19.6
